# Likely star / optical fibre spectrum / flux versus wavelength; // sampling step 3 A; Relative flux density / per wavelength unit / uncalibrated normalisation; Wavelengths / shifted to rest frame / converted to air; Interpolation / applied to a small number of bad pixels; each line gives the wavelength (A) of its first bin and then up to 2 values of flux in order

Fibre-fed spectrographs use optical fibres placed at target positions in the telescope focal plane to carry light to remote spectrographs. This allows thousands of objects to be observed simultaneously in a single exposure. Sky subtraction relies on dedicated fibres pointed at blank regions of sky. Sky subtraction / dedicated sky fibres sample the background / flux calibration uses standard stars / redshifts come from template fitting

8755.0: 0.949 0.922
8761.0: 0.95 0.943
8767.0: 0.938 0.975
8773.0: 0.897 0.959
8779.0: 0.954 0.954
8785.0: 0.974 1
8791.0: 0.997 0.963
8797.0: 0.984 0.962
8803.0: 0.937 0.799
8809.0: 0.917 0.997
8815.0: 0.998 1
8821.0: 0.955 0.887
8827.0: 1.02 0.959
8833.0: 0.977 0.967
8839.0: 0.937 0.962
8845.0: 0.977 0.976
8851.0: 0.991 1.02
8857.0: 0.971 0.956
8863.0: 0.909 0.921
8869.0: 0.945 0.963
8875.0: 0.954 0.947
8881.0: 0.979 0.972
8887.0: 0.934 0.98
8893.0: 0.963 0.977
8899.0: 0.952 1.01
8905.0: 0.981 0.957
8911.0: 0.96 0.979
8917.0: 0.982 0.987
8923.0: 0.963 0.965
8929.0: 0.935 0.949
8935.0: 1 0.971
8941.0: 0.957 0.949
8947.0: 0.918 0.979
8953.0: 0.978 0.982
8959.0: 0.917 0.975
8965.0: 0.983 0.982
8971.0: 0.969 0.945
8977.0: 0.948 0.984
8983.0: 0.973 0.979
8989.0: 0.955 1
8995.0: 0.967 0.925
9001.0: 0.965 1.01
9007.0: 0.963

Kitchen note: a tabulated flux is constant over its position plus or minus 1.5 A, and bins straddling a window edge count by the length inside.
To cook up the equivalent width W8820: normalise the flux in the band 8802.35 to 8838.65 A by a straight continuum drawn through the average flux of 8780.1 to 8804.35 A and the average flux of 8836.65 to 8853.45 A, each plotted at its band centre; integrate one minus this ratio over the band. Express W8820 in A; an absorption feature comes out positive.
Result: 0.8 A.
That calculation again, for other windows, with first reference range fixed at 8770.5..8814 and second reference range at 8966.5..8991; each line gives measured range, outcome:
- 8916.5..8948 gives 0.06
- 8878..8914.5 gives -0.34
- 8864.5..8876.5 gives 0.15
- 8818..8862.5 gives -0.60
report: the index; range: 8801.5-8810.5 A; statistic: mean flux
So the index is 0.884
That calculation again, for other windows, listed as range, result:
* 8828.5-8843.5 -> 0.96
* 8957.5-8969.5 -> 0.964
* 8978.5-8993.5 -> 0.978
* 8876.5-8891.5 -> 0.962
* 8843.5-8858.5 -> 0.987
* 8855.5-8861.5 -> 0.963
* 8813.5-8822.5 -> 0.984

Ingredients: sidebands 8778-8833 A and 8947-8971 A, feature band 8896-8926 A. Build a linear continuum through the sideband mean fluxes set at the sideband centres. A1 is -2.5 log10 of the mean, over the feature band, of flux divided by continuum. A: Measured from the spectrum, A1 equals -0.01 mag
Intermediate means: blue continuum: 0.959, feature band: 0.974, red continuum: 0.967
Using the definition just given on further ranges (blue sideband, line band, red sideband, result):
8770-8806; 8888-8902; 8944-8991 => -0.01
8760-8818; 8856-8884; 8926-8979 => 0.01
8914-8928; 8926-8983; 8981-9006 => 0.01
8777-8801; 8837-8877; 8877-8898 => 0.01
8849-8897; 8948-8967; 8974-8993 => 0.00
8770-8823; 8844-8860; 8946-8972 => -0.03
